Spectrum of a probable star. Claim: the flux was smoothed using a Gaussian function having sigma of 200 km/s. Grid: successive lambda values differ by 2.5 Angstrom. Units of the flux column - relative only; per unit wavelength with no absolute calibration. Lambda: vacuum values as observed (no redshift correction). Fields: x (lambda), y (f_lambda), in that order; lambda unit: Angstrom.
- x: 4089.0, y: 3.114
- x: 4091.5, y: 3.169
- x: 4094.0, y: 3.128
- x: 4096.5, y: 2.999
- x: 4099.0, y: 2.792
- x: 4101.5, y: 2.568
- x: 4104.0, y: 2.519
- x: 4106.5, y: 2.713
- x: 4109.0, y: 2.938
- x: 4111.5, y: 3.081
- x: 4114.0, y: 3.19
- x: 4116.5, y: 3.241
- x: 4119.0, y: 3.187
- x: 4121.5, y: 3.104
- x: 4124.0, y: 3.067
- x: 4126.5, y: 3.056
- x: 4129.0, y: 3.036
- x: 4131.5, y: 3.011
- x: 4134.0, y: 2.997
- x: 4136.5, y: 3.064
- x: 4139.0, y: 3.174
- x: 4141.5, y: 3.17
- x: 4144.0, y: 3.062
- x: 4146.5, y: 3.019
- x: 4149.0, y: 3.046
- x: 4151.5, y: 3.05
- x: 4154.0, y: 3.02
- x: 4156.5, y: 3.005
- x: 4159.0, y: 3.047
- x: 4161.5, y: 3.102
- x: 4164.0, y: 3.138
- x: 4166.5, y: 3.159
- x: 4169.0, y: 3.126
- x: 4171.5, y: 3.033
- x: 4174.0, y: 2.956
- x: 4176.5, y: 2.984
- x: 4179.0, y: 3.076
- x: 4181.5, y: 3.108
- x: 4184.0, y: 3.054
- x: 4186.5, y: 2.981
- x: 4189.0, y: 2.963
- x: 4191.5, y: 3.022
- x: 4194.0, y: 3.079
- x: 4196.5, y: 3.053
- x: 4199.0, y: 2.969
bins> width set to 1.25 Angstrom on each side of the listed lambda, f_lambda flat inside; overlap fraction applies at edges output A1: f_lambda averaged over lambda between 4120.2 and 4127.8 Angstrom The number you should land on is 3.08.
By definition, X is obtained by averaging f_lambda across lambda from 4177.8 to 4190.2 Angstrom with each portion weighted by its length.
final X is 3.04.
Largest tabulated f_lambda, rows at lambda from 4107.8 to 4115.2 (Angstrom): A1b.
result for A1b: 3.19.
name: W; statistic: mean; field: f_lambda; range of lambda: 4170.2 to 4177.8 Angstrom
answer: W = 2.99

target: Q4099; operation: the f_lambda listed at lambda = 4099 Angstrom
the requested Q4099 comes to 2.792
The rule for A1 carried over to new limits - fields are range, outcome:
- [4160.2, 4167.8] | 3.13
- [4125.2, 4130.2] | 3.05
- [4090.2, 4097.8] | 3.1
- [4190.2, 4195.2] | 3.05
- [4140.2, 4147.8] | 3.08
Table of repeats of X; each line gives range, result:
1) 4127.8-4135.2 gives 3.01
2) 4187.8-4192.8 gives 2.99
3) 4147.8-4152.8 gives 3.05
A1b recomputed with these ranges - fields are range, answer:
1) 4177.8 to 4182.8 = 3.108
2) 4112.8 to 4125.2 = 3.241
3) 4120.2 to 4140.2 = 3.174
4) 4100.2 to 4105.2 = 2.568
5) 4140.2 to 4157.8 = 3.17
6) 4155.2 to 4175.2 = 3.159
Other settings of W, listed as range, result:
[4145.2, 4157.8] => 3.03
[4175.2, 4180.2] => 3.03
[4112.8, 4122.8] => 3.18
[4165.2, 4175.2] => 3.07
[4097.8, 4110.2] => 2.7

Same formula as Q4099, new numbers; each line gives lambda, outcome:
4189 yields 2.963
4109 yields 2.938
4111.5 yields 3.081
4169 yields 3.126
